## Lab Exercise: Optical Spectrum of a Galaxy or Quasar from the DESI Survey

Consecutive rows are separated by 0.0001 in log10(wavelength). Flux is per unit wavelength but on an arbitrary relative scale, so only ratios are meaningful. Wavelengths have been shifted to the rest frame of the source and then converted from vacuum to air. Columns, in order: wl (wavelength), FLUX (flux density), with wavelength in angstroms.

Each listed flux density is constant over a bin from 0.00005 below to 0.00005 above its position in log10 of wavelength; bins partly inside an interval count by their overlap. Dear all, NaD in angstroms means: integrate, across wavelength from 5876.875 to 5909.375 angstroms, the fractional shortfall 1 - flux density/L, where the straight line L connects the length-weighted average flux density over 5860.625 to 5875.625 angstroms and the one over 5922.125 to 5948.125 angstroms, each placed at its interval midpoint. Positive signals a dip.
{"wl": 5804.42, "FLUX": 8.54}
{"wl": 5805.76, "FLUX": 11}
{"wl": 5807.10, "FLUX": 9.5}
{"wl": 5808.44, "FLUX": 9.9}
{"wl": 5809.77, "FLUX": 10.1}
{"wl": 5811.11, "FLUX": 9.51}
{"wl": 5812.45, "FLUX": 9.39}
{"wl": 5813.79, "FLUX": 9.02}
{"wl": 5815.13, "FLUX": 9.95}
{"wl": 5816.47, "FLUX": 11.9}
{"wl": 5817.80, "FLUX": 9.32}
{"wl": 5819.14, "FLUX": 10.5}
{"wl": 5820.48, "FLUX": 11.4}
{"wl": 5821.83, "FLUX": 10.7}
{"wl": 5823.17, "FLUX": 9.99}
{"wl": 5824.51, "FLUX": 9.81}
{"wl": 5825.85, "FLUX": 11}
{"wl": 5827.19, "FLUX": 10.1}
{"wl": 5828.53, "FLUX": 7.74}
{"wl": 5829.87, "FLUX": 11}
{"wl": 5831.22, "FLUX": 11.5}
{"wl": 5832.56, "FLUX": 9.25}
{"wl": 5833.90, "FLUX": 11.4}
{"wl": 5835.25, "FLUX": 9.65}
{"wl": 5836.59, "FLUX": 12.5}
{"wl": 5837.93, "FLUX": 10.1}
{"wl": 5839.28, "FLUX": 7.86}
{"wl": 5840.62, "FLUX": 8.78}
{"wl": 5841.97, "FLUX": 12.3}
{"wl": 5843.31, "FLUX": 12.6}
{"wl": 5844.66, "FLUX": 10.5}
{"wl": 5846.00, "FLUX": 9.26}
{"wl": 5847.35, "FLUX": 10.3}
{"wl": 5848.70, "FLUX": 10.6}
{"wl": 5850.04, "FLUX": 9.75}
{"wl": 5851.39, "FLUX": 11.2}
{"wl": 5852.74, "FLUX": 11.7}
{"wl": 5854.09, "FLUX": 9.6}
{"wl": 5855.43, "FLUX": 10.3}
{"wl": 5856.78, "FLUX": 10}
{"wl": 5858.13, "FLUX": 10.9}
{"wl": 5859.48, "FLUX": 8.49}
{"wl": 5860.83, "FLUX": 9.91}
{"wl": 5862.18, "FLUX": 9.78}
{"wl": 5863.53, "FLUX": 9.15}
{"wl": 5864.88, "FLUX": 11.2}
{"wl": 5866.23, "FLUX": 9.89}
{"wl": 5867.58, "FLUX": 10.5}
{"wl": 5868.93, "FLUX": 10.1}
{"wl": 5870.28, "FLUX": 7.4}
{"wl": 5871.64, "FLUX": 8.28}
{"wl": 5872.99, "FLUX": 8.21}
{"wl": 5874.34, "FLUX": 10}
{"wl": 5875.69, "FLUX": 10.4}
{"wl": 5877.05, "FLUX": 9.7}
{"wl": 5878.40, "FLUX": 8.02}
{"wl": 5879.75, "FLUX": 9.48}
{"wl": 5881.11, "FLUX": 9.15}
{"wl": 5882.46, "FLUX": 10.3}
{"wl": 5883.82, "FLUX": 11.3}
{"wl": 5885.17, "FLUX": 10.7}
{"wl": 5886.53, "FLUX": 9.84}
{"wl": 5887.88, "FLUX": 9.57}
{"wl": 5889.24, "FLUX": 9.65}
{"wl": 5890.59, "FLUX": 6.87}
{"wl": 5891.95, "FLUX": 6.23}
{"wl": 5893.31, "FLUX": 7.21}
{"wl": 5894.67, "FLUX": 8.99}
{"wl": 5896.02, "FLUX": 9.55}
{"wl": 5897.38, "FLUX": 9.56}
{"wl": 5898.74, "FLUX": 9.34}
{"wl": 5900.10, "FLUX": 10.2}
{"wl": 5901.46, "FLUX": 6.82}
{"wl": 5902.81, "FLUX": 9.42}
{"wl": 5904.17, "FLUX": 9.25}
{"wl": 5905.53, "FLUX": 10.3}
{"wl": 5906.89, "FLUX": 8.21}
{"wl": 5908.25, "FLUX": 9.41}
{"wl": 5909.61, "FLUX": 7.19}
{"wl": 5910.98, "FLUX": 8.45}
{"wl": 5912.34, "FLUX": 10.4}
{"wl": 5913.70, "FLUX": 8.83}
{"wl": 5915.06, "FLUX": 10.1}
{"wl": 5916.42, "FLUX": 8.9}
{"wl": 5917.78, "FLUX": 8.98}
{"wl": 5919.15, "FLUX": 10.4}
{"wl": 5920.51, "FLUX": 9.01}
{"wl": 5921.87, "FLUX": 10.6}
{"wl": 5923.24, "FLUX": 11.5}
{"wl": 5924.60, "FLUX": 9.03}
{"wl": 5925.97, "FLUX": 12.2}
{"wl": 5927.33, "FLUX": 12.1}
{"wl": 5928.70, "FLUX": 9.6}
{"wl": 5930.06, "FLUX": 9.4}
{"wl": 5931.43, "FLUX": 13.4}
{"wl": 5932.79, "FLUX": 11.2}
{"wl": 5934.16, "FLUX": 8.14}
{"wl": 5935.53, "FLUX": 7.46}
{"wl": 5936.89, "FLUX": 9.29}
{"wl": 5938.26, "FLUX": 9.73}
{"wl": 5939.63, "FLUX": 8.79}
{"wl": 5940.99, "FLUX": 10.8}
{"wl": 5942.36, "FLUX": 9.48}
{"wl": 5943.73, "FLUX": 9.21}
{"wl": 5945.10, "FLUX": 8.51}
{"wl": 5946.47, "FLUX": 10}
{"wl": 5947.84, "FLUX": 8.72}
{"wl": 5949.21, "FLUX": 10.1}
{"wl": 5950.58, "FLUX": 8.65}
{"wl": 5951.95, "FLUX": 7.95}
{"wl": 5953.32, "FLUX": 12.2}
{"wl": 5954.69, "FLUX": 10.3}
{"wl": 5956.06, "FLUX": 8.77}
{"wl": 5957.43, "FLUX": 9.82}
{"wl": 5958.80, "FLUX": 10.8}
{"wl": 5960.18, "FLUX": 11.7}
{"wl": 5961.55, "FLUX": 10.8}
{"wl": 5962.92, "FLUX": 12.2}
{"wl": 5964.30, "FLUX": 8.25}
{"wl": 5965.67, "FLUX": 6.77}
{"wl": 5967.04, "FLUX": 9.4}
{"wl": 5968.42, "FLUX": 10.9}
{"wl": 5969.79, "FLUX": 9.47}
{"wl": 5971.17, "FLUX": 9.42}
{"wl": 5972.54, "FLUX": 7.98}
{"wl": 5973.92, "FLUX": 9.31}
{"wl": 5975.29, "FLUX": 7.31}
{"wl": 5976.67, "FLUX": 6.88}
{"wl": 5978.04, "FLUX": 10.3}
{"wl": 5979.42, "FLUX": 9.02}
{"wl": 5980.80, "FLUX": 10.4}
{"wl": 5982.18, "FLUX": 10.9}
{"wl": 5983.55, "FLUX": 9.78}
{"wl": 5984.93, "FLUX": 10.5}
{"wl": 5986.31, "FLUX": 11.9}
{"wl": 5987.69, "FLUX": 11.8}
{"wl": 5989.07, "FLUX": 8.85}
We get 2.0 angstroms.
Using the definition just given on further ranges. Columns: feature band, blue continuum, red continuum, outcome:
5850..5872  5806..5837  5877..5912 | -0.8 angstroms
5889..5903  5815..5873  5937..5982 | 2.0 angstroms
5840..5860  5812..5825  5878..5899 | -1.5 angstroms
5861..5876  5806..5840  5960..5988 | 0.7 angstroms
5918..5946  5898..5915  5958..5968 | -1.5 angstroms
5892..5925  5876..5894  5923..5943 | 1.5 angstroms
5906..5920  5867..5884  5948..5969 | 0.7 angstroms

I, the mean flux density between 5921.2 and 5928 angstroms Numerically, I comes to 11.1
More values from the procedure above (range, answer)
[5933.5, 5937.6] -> 8.31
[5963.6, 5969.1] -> 8.82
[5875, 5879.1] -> 9.38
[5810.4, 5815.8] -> 9.46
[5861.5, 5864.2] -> 9.47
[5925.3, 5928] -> 12.2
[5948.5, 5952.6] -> 8.91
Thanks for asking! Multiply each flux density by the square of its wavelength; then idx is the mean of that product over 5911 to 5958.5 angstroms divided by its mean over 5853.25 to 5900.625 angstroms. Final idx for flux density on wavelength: 1.1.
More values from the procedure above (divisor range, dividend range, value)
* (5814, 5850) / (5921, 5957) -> 0.99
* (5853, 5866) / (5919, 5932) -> 1.10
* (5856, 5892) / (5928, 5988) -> 1.05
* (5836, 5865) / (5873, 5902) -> 0.90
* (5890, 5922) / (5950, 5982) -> 1.09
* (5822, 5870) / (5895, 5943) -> 0.96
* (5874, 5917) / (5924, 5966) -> 1.10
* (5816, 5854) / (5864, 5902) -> 0.90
